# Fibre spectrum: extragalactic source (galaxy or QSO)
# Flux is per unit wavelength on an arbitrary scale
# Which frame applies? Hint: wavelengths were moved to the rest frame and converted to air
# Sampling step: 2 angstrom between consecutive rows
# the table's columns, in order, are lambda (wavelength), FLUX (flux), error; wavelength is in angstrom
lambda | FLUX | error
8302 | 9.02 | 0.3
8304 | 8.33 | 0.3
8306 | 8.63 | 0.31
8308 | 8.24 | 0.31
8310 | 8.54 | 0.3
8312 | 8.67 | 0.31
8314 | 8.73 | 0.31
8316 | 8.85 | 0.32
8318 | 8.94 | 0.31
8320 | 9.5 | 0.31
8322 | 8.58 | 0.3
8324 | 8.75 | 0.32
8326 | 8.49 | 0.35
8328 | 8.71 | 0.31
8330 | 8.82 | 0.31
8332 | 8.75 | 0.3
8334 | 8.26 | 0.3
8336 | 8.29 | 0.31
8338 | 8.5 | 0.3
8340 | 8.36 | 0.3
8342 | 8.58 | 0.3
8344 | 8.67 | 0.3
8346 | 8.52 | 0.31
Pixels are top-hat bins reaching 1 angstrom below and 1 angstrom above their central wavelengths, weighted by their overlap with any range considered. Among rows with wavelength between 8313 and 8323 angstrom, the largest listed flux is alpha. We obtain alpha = 9.5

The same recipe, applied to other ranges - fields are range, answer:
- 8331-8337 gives 8.75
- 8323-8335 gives 8.82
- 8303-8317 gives 8.85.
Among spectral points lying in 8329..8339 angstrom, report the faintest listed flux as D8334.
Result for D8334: 8.26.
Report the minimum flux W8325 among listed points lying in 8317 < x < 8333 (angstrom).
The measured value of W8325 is 8.49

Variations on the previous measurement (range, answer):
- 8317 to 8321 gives 8.94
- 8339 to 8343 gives 8.36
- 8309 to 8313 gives 8.54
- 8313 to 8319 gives 8.73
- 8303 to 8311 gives 8.24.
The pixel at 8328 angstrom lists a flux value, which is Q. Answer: 8.71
